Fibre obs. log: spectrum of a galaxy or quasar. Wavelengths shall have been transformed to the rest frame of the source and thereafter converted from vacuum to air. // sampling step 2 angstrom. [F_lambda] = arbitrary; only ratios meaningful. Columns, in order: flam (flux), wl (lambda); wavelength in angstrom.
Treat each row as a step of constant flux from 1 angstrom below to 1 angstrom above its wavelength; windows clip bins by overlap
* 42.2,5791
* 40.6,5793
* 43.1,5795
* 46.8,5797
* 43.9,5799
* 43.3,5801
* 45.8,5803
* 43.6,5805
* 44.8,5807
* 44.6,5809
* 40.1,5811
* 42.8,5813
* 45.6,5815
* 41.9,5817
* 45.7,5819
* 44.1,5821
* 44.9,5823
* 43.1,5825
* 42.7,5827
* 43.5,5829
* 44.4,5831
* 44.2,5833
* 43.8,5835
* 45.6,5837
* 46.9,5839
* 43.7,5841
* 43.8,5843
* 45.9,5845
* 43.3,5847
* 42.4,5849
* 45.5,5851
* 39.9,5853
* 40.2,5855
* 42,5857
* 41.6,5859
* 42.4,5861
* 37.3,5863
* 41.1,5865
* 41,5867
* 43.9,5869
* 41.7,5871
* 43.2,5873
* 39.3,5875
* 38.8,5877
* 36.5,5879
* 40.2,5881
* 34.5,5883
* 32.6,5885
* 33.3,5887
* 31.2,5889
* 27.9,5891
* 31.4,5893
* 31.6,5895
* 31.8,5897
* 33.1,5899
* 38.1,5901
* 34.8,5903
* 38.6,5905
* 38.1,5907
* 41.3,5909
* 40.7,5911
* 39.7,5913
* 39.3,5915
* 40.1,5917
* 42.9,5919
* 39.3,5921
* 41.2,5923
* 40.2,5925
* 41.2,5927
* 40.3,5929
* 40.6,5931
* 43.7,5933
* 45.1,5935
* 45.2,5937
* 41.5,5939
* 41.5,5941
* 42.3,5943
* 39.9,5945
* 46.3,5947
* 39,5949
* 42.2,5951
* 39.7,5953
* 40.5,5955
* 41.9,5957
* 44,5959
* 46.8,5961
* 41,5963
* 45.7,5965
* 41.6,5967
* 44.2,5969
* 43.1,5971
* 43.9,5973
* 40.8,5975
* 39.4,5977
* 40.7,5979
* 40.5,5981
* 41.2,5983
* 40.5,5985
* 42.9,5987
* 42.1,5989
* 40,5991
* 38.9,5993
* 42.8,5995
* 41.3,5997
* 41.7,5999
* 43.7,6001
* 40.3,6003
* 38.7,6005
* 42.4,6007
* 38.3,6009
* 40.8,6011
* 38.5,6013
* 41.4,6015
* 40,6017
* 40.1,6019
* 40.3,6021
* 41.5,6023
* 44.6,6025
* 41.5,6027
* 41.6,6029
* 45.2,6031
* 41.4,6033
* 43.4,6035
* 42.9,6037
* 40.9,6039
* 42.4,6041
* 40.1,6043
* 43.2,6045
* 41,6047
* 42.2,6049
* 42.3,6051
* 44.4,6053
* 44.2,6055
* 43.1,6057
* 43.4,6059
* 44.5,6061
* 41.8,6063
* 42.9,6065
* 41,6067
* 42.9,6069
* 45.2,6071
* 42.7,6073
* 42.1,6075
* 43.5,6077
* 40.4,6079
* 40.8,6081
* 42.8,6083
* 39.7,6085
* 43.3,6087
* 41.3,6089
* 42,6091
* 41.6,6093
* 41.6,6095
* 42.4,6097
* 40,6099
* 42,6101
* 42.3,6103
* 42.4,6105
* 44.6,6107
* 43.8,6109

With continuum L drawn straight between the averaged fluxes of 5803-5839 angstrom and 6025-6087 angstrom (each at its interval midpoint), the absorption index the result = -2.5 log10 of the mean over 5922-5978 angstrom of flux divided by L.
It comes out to 0.02 mag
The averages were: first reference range 44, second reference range 42.5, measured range 42.2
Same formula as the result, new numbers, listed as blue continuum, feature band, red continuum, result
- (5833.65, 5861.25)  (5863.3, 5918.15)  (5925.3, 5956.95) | 0.15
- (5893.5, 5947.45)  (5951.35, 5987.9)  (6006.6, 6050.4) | -0.04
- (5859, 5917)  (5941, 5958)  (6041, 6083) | -0.06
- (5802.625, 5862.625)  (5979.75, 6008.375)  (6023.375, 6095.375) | 0.04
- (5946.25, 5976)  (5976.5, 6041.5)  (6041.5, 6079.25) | 0.04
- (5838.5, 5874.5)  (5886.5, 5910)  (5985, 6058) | 0.23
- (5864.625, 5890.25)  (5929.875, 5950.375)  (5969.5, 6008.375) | -0.07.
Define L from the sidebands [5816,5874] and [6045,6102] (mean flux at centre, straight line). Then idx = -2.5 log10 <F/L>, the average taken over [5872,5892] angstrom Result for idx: 0.200 mag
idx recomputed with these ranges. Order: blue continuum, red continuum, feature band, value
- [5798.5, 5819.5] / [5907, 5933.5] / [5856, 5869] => 0.03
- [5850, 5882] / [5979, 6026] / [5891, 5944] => 0.05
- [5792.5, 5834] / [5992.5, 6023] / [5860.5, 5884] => 0.08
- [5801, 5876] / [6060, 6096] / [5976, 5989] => 0.04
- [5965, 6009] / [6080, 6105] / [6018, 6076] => -0.02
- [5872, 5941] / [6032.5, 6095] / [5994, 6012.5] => -0.01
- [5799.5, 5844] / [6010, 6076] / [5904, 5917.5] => 0.10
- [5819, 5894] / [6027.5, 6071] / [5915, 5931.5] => 0.02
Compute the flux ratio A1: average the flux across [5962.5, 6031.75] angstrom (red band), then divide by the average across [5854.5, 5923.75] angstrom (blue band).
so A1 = 1.1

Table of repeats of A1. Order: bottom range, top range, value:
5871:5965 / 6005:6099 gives 1.07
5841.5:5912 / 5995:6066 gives 1.09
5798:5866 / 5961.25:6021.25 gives 0.95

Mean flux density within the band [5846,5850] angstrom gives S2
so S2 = 42.8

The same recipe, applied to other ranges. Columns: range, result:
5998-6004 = 41.9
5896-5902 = 34.3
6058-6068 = 42.7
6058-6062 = 44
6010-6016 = 40.2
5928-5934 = 41.5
